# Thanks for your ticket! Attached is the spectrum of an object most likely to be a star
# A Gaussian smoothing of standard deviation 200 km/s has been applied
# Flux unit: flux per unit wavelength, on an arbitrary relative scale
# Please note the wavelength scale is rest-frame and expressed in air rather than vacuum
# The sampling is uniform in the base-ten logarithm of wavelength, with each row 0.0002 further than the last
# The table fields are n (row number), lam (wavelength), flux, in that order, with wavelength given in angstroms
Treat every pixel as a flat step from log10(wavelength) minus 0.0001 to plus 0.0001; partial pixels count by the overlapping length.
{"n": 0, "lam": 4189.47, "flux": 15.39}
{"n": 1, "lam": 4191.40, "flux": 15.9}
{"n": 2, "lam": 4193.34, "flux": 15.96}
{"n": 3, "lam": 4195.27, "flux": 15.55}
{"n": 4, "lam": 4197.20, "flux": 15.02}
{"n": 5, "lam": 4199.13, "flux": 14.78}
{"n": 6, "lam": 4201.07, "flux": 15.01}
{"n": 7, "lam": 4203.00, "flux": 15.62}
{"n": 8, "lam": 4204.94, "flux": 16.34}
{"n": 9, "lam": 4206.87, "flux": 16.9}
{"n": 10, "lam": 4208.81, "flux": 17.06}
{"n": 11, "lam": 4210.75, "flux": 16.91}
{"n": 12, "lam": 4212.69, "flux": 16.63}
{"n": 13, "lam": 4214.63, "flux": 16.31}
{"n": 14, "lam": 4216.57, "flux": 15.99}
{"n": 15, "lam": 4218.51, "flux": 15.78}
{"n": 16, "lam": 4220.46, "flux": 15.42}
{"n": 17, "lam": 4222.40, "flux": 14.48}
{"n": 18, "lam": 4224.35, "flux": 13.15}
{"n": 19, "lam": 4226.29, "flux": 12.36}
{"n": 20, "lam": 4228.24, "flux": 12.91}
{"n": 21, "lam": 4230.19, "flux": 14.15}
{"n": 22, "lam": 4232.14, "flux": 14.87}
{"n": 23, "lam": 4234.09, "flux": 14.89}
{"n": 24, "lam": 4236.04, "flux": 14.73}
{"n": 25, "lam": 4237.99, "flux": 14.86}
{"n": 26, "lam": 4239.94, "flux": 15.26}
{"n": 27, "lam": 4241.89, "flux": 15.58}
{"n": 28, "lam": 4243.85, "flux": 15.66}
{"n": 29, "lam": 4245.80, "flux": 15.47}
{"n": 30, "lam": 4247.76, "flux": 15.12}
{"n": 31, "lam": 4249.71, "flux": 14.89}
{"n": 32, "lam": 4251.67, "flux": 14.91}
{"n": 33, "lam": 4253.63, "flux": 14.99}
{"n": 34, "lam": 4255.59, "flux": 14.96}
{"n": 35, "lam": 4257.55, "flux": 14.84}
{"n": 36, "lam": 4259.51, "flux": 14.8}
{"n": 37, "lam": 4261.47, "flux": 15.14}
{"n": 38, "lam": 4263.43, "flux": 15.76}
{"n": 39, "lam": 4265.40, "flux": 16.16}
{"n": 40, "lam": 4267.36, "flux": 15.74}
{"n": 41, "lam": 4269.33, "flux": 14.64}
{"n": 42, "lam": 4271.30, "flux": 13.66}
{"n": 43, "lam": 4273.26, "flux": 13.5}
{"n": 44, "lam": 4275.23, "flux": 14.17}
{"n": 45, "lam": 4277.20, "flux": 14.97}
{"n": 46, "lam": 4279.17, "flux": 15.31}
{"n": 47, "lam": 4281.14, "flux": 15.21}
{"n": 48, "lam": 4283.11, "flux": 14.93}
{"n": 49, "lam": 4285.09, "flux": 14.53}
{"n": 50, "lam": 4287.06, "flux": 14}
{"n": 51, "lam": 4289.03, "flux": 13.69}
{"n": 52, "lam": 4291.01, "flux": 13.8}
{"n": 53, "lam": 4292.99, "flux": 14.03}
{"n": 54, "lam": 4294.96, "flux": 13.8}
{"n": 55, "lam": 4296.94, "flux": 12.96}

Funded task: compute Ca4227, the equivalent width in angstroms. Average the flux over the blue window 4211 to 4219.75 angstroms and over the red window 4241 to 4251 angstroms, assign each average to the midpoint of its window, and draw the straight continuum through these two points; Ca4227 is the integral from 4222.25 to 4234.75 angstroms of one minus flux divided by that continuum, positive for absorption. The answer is 1.63 angstroms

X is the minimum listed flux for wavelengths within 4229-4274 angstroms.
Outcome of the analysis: 13.5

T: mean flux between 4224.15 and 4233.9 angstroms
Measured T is 13.6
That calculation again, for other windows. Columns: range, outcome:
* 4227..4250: 14.8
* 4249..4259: 14.9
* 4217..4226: 14.6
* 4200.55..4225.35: 15.8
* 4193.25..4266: 15.2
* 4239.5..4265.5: 15.2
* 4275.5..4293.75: 14.5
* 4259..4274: 15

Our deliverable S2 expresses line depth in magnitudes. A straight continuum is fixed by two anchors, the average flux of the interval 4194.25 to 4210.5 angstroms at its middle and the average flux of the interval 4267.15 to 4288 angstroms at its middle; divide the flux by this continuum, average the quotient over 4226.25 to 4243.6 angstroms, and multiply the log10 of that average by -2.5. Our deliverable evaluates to 0.05 mag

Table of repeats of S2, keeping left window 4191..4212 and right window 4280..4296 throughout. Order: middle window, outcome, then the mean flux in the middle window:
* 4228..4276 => 0.003 mag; 14.9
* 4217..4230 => 0.103 mag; 14.1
